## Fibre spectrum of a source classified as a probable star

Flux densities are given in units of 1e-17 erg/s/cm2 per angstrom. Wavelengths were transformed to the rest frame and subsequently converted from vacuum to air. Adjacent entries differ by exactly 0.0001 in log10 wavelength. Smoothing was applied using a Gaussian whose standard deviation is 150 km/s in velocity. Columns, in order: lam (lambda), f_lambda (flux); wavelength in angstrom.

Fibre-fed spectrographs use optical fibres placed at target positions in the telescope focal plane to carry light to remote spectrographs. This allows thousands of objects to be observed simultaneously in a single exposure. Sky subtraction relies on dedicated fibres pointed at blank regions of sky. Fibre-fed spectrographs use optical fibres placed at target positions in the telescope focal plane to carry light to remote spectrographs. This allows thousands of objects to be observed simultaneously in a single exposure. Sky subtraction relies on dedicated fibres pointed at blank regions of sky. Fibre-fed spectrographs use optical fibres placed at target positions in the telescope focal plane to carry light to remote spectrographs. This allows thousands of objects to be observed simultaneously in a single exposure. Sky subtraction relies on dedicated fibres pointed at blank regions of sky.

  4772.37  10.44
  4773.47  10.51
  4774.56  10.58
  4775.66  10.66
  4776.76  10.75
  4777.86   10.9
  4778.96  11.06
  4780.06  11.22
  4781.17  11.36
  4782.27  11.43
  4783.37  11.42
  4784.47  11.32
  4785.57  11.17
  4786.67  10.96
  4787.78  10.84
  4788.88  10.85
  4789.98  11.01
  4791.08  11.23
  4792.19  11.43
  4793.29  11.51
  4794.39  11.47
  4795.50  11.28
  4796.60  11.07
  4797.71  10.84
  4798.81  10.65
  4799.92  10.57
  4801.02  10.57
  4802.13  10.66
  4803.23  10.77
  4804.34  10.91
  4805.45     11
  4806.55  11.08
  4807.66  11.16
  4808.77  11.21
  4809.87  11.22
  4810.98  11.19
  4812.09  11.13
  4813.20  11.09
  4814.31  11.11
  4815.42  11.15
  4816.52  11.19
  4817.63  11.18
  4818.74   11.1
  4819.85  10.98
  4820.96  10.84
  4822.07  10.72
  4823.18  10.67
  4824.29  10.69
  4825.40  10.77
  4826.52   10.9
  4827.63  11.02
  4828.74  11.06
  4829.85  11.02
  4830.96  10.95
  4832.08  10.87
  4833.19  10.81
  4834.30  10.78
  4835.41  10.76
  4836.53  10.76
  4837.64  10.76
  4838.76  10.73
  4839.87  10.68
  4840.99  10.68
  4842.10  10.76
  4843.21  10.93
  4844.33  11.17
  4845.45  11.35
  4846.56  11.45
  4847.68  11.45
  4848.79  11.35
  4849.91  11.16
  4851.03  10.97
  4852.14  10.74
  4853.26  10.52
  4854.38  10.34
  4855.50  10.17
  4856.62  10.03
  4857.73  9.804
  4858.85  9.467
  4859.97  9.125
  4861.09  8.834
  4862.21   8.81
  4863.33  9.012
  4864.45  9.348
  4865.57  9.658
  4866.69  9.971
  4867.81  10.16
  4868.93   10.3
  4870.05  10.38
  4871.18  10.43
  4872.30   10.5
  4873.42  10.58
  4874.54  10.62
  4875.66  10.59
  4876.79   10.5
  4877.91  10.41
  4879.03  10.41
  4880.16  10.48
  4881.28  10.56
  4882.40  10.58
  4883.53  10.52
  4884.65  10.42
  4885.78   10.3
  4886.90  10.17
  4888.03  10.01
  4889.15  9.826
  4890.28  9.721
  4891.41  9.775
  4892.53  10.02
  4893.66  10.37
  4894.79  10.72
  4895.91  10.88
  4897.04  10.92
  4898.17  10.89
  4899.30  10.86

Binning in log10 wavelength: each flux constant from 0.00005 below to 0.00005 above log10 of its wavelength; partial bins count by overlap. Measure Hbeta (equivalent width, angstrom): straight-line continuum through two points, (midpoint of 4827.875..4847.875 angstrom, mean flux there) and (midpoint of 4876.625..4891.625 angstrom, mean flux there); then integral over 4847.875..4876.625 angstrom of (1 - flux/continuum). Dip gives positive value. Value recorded 1.2 angstrom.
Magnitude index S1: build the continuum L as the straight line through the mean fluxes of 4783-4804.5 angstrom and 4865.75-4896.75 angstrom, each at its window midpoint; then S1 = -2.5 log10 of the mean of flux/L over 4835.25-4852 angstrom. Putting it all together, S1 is -0.036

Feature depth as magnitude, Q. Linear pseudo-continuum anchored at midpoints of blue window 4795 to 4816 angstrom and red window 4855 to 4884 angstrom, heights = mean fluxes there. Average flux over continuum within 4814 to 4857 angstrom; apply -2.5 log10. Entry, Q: -0.03 mag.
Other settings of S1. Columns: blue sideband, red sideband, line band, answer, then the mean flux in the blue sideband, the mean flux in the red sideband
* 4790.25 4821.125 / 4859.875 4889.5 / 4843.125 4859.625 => -0.03 mag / 11.1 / 10.1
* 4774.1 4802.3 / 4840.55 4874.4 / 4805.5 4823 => -0.03 mag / 11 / 10.3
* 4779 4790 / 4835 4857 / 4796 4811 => 0.01 mag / 11.2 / 10.8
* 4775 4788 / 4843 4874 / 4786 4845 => -0.02 mag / 11.1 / 10.3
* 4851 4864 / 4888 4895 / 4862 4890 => -0.03 mag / 9.77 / 10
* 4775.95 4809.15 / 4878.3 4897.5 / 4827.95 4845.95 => -0.02 mag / 11.1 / 10.3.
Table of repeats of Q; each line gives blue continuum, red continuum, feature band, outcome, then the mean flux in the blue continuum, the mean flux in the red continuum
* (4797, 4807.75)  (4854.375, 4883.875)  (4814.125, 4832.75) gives -0.039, 10.8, 10.1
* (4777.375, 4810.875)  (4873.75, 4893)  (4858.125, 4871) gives 0.096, 11.1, 10.3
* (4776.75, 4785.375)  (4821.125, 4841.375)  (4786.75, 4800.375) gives 0.005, 11.2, 10.8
